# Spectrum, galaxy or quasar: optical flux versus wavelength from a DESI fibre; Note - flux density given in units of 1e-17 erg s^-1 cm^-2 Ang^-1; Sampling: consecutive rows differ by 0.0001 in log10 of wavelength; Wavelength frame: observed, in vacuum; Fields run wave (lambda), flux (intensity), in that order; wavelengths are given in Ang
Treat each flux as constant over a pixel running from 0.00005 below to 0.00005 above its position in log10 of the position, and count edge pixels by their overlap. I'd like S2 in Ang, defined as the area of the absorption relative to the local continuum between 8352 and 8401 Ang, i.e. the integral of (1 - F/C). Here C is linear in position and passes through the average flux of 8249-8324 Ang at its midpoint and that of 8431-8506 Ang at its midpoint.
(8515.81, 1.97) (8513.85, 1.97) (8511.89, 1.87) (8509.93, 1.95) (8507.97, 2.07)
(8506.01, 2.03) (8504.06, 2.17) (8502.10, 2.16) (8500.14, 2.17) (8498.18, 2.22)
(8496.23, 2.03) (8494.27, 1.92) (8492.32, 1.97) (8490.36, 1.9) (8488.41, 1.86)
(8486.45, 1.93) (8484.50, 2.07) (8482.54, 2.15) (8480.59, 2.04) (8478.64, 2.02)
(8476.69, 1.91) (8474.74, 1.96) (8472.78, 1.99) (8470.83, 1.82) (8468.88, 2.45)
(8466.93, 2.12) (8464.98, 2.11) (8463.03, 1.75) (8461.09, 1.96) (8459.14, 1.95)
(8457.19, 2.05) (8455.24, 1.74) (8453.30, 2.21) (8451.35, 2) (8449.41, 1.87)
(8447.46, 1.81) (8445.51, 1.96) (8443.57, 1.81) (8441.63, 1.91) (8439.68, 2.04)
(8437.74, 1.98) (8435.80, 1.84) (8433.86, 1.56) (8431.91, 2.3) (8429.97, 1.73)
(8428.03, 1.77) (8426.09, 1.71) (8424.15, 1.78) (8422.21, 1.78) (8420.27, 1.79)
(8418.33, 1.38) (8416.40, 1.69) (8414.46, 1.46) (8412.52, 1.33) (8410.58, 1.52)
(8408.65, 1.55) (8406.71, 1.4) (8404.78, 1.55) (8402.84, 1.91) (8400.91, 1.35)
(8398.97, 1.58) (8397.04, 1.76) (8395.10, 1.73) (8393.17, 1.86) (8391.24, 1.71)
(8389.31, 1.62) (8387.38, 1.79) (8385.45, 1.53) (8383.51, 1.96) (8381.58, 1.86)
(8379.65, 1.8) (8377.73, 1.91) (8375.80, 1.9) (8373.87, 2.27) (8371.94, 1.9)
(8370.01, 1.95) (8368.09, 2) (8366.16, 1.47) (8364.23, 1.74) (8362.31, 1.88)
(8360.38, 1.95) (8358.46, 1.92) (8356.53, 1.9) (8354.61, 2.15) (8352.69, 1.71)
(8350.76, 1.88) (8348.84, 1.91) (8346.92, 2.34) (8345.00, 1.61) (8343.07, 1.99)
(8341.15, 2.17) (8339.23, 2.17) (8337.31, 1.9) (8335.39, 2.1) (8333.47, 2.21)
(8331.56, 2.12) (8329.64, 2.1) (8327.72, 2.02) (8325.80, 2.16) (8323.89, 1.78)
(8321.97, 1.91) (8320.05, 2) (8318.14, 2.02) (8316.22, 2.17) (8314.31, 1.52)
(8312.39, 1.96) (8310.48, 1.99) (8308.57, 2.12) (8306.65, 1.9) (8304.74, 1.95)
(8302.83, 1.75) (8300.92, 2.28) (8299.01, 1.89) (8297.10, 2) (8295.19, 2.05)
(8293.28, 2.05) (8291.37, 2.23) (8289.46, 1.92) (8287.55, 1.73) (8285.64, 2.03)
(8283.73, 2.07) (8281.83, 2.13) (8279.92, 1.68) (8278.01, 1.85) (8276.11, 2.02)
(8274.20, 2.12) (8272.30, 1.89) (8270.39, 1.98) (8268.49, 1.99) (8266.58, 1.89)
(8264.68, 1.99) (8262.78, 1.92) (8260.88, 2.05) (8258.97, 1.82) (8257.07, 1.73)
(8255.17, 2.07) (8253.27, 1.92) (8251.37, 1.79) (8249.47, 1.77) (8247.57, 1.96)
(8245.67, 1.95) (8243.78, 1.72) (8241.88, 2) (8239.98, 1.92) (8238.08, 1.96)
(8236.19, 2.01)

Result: 3.7 Ang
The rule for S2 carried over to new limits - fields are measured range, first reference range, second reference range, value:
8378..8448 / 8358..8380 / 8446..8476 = 7.6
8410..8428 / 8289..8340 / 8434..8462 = 3.1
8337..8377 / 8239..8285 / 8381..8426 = -4.6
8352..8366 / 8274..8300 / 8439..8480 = 0.7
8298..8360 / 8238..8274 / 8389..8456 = -5.0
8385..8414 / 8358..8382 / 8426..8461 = 4.4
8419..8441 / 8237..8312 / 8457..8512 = 1.8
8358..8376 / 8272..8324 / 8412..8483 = 0.3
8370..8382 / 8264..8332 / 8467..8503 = 0.3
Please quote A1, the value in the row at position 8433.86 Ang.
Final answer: 1.56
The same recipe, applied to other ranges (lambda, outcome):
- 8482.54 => 2.15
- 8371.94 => 1.9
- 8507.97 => 2.07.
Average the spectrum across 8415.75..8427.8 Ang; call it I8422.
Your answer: 1.69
